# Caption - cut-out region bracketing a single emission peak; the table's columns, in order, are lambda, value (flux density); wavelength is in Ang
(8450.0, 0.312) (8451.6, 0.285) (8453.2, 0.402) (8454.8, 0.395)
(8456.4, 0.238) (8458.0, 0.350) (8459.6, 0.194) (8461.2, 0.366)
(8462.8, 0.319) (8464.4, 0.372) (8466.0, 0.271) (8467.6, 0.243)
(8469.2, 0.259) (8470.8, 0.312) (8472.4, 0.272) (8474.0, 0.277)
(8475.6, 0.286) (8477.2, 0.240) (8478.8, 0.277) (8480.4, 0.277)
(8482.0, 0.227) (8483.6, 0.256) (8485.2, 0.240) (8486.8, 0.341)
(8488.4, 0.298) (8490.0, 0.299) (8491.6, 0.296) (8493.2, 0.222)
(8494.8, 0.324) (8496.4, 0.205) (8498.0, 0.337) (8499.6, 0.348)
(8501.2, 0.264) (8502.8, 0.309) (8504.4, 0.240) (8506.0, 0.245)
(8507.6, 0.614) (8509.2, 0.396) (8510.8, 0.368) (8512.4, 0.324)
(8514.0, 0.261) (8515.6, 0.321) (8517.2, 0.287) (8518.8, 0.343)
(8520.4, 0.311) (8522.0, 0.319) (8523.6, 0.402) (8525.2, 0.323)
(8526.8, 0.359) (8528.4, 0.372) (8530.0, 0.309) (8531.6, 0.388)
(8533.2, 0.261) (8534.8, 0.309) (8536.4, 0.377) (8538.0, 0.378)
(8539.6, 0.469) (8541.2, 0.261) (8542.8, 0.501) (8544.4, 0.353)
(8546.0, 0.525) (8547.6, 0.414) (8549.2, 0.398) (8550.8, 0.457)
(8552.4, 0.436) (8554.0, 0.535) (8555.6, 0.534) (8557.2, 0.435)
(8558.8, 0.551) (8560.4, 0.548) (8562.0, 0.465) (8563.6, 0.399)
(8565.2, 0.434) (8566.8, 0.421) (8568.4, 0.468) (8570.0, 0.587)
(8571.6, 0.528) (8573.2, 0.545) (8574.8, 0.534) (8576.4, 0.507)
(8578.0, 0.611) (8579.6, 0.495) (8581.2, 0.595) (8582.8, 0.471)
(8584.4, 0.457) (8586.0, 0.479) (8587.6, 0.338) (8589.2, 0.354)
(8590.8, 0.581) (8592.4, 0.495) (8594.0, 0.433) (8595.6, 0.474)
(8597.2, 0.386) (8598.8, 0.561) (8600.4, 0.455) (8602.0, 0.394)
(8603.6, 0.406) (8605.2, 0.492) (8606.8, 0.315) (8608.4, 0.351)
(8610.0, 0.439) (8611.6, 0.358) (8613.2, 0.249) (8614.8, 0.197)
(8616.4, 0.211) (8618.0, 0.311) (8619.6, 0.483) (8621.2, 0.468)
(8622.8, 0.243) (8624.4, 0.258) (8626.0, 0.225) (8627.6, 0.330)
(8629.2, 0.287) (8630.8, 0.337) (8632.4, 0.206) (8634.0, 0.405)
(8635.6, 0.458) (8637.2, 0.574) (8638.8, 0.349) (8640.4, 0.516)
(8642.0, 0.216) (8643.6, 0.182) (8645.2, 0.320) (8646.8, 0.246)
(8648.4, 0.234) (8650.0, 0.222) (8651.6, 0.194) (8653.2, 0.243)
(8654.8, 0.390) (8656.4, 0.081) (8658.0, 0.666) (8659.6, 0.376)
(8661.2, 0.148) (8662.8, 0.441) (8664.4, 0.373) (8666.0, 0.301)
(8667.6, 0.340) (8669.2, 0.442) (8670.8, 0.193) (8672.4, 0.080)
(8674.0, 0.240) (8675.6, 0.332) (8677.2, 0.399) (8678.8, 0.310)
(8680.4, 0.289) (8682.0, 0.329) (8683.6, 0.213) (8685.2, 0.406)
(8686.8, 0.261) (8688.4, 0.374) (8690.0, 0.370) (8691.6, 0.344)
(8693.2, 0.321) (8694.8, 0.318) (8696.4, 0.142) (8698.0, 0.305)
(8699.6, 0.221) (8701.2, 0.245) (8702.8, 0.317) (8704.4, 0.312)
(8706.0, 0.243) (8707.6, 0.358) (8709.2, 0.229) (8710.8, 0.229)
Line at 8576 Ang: Mg II 2798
